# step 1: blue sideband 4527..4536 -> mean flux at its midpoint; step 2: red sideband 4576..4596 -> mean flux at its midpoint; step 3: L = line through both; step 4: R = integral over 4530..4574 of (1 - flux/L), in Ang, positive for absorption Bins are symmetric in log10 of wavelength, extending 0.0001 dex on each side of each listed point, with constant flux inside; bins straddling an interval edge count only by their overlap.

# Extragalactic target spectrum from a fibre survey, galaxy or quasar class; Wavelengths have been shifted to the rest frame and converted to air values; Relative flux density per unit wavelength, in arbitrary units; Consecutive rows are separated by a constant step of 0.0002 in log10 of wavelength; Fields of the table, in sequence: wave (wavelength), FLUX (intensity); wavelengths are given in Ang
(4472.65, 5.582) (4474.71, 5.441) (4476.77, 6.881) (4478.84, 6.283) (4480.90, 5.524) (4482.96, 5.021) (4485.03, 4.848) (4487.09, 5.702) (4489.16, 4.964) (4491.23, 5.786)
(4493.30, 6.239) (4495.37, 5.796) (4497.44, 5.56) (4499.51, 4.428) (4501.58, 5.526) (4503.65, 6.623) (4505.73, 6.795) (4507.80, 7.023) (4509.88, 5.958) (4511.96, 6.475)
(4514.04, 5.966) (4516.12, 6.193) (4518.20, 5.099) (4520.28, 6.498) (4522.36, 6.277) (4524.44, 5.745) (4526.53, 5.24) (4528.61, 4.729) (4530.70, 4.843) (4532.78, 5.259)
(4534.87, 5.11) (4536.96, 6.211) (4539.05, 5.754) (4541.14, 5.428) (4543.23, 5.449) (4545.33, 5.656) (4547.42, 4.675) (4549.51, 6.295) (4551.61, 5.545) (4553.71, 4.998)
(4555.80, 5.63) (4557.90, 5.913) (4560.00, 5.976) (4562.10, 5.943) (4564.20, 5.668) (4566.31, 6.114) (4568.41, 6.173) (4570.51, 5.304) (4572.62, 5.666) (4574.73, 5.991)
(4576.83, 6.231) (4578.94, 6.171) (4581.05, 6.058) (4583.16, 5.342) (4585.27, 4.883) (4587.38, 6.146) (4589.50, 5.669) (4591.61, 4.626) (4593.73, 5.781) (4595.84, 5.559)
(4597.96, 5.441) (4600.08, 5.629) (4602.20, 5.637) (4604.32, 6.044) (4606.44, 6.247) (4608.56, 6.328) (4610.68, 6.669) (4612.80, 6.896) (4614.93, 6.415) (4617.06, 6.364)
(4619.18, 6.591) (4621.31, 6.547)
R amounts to -3.0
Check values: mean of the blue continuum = 5.02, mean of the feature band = 5.61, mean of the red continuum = 5.64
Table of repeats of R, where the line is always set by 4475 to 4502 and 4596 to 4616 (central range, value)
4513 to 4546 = 1.00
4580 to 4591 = 0.81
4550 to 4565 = 0.52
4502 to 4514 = -1.70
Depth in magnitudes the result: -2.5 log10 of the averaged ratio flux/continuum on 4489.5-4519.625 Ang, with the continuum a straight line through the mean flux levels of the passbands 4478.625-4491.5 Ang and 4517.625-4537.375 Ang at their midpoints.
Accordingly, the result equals -0.10 mag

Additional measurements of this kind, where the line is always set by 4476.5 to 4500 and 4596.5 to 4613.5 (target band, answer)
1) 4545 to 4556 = 0.08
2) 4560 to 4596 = 0.04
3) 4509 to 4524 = -0.07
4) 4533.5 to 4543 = 0.04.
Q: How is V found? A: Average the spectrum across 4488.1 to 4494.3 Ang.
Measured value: 5.65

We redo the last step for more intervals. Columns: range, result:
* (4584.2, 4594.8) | 5.42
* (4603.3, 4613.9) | 6.44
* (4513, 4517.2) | 6.07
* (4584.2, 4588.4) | 5.51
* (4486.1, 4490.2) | 5.32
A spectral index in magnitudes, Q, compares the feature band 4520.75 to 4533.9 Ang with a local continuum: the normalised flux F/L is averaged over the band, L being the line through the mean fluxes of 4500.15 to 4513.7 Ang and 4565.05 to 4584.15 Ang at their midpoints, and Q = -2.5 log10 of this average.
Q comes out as 0.15 mag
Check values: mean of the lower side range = 6.32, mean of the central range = 5.4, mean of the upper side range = 5.89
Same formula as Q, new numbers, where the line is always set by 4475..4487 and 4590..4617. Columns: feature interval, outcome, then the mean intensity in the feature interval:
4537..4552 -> 0.05 mag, 5.59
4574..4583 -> -0.03 mag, 6.04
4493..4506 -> -0.01 mag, 5.78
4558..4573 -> 0.00 mag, 5.85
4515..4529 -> 0.01 mag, 5.73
